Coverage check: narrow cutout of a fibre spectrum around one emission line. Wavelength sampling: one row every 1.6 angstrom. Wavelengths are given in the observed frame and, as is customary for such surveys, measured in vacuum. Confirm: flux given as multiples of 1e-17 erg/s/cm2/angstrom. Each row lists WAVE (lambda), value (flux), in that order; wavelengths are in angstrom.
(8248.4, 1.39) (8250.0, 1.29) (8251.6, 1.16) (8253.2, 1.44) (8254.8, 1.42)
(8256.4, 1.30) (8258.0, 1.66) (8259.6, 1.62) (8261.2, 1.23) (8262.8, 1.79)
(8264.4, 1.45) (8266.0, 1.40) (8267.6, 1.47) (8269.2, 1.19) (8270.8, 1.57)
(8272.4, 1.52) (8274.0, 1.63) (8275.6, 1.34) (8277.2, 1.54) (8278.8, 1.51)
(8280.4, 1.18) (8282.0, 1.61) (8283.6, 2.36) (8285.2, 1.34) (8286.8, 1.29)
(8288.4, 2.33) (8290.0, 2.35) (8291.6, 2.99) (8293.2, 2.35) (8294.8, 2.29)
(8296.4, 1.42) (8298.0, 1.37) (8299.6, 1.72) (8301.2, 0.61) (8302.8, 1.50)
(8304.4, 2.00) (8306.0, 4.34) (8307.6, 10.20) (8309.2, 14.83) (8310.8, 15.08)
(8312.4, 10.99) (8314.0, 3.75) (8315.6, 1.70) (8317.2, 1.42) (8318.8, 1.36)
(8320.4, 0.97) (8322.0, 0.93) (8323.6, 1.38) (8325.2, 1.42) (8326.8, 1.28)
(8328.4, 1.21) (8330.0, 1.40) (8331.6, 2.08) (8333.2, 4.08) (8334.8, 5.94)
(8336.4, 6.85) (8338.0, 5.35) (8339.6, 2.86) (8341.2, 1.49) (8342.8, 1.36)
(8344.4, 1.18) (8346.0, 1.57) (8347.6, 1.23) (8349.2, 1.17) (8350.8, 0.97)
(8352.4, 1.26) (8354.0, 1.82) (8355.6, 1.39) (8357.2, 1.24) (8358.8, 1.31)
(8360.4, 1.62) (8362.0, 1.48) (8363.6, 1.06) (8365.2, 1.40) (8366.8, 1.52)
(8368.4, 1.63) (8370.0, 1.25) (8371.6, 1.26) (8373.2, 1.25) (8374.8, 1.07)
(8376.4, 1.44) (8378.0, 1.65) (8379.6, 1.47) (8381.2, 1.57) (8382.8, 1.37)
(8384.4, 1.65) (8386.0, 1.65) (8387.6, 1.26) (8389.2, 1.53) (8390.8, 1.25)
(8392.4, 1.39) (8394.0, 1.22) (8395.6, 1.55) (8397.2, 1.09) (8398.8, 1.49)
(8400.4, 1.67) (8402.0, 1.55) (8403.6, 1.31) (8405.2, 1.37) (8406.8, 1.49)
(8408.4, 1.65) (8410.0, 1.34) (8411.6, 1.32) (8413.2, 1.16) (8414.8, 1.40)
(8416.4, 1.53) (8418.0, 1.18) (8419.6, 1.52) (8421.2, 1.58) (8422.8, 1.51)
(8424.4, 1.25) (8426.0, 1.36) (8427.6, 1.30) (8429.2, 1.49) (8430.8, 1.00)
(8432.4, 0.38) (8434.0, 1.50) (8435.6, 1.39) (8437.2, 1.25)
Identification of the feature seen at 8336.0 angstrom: [N II] 6583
